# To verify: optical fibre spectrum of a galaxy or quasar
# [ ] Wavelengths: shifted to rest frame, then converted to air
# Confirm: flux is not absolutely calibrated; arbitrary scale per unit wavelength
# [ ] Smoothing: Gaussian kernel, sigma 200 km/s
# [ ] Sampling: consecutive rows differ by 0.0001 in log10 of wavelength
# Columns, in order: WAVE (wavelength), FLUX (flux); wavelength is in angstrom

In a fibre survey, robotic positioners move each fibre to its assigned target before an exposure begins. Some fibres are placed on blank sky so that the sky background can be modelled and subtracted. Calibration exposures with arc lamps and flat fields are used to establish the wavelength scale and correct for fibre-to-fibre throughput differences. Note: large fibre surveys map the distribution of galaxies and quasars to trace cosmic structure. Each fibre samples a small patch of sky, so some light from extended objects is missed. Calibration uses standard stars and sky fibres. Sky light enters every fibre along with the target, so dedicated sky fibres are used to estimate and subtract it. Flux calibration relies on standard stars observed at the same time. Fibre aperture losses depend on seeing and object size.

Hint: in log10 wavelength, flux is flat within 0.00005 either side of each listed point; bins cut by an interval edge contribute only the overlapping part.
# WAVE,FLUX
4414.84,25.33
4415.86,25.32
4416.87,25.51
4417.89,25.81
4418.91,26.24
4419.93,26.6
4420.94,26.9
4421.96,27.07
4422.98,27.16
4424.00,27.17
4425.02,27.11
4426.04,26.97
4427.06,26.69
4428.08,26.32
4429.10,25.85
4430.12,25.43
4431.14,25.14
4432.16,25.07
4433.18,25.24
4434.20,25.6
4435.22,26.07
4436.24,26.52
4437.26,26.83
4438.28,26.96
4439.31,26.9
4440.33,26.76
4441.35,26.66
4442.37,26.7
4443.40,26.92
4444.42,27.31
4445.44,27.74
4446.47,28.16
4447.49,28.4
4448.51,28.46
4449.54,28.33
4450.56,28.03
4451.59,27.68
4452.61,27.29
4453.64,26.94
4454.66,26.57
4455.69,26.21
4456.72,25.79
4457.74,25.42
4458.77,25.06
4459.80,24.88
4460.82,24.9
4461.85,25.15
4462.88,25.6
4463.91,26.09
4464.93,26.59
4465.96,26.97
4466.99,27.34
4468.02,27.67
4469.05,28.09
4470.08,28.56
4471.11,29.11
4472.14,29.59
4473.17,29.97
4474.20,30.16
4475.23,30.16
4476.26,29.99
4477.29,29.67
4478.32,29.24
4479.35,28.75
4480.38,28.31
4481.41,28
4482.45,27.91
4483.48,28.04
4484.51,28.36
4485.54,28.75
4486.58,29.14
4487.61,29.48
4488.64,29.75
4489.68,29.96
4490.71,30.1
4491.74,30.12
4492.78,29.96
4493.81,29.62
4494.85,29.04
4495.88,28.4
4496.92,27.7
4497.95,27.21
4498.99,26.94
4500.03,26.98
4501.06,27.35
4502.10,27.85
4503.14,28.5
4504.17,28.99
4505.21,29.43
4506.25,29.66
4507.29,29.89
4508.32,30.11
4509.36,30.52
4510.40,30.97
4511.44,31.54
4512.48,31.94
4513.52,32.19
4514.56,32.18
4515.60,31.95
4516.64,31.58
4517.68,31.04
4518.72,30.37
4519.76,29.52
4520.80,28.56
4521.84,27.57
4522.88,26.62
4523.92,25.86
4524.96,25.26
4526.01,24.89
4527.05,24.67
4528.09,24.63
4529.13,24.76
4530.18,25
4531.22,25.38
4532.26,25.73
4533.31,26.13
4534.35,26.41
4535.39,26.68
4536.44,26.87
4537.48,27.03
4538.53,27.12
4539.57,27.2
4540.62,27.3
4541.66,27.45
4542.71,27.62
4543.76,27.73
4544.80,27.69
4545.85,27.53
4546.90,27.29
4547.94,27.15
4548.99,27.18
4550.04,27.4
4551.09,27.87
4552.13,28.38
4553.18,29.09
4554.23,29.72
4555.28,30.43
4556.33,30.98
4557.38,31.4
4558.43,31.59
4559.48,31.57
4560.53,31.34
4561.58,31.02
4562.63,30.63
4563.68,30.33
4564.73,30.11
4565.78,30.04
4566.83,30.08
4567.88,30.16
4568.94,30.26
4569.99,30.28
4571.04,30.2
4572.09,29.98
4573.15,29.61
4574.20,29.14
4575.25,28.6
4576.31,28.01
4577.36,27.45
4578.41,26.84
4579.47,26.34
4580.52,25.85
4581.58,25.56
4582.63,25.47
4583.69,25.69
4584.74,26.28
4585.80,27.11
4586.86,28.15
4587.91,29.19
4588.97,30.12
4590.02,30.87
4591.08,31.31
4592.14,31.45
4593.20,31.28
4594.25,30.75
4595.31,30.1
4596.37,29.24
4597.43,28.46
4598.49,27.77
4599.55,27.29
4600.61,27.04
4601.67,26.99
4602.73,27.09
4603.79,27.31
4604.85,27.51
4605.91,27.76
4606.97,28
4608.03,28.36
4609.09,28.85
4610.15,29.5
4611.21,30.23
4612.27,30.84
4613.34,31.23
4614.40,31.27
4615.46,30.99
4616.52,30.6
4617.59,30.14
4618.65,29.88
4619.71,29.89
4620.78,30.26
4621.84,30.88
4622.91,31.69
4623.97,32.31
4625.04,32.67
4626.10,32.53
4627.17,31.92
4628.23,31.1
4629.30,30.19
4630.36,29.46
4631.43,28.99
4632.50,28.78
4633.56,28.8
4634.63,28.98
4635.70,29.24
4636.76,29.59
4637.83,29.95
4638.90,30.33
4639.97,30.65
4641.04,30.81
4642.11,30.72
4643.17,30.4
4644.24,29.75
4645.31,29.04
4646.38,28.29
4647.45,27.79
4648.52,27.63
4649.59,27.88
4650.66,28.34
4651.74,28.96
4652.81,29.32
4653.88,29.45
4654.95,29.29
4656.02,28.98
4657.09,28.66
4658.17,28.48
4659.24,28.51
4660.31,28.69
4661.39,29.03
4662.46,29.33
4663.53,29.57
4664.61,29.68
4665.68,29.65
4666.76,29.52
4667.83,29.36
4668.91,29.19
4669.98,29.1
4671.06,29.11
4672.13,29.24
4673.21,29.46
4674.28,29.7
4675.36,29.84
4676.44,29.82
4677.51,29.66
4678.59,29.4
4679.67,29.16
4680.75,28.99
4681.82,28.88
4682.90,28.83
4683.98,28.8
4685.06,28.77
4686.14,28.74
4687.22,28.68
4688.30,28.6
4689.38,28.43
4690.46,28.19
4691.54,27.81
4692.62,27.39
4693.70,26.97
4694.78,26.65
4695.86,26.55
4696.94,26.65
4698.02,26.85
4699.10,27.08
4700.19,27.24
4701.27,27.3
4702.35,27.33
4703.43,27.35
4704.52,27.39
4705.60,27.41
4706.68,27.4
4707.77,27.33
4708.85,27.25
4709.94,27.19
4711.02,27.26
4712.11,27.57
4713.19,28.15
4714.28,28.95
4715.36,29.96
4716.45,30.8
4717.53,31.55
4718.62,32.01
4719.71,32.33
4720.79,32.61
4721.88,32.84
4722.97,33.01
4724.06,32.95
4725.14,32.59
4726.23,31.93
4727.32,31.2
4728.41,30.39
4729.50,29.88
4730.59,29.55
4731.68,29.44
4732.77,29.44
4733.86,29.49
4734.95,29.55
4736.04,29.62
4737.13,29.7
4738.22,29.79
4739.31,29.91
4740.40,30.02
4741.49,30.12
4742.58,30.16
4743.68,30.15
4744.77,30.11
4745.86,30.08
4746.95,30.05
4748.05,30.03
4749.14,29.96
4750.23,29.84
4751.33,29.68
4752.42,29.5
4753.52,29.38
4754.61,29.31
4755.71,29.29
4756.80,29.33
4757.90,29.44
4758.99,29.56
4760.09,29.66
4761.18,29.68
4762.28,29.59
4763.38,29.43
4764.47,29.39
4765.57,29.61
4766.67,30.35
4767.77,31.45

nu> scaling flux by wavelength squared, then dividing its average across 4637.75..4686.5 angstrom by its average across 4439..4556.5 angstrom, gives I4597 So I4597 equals 1.12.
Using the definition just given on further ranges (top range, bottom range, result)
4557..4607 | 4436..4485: 1.11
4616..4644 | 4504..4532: 1.11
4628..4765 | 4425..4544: 1.16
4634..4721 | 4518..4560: 1.11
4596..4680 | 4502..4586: 1.08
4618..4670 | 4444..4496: 1.14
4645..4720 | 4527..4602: 1.06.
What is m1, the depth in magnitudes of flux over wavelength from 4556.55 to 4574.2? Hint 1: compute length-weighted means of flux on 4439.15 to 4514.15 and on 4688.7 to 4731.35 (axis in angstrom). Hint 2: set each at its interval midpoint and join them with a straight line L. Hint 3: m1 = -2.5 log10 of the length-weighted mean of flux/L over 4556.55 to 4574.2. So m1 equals -0.07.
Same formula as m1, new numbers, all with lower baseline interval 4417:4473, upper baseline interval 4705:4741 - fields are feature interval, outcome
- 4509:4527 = -0.07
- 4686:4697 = 0.07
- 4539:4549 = 0.02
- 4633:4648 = -0.02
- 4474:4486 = -0.07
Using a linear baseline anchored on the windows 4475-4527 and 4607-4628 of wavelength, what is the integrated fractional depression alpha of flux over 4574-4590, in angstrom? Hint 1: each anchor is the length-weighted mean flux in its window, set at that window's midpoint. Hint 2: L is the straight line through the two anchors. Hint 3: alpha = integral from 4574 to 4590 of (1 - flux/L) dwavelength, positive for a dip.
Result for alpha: 1.5 angstrom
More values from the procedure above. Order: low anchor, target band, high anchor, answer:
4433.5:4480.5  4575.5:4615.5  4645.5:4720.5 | -0.5 angstrom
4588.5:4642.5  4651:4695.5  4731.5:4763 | 1.3 angstrom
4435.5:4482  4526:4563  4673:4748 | 0.3 angstrom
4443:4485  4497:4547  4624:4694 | 0.2 angstrom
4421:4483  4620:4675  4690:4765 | -1.8 angstrom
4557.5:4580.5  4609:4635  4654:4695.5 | -1.1 angstrom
